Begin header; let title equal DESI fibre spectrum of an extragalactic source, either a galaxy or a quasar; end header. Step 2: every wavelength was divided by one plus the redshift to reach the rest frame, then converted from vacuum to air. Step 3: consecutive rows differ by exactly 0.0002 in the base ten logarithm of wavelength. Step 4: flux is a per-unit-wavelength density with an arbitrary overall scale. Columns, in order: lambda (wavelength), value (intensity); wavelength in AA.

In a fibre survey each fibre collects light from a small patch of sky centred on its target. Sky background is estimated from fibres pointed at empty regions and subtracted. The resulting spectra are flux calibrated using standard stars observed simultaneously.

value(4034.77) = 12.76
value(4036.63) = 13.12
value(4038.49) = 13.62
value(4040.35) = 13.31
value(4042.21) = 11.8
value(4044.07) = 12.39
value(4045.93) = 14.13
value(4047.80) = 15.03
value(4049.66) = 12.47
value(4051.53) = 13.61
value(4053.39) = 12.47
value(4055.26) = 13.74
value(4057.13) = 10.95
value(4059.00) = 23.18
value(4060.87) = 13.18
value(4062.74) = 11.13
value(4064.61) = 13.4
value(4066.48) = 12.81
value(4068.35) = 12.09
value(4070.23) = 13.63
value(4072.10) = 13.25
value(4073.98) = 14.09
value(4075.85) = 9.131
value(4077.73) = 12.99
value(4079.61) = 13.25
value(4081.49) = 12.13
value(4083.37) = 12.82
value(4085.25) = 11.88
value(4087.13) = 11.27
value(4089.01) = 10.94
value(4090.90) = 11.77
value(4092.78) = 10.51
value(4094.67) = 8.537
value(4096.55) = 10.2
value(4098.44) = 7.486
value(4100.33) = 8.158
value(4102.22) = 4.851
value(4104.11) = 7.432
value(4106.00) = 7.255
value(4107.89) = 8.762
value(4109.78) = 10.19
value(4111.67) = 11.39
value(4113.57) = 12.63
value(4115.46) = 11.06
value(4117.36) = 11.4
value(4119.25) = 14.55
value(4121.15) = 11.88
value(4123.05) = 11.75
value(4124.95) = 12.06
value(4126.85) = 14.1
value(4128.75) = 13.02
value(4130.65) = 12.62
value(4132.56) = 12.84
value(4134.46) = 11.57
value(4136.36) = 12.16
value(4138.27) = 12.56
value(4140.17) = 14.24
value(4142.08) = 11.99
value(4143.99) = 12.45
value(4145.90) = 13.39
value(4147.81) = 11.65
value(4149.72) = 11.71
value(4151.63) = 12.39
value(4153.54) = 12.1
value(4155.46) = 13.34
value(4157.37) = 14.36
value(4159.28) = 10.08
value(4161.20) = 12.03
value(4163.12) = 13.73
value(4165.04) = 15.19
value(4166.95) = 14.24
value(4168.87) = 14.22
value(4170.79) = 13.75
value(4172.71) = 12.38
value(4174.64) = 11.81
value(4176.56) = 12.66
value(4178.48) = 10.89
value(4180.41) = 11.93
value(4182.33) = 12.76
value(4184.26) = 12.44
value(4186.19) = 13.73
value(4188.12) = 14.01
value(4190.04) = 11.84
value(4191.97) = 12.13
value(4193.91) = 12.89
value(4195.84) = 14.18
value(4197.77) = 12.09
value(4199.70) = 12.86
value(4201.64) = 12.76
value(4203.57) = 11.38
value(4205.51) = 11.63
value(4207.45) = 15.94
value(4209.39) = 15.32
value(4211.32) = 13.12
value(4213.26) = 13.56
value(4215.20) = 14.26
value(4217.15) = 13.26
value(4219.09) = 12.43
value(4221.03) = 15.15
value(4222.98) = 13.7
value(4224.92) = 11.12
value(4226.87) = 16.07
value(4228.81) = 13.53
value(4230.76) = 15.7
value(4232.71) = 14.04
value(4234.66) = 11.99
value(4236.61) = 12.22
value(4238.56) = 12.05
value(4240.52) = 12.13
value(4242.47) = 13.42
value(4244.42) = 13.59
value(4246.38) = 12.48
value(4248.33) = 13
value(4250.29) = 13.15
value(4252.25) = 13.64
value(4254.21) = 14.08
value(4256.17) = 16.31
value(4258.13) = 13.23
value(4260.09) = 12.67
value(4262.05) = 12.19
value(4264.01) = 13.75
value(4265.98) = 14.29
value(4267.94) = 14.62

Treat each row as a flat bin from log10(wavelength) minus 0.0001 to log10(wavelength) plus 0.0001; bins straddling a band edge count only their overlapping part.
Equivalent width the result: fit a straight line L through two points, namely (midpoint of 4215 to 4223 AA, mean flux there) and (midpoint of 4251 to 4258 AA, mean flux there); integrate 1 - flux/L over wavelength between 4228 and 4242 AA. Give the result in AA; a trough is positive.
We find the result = 0.9 AA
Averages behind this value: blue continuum 13.7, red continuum 14.4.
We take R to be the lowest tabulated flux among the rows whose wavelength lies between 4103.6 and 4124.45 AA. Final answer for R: 7.255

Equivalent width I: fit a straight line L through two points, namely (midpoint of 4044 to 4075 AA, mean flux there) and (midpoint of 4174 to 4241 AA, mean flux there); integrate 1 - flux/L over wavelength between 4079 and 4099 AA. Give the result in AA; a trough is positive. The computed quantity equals 3.7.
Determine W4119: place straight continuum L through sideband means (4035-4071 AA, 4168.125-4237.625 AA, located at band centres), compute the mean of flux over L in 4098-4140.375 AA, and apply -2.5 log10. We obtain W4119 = 0.20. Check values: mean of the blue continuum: 13.5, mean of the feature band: 11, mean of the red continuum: 13.2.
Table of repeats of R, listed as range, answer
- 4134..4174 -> 10.08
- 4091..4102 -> 7.486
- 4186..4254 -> 11.12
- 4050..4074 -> 10.95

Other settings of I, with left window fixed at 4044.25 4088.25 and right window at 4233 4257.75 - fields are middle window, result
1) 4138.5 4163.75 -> 1.2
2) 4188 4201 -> 0.4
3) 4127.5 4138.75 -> 0.6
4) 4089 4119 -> 8.1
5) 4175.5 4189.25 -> 0.6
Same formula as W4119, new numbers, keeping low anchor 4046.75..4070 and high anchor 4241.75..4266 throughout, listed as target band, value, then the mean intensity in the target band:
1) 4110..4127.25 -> 0.122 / 12.2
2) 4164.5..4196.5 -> 0.049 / 13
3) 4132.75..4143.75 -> 0.089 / 12.5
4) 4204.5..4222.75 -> -0.024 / 13.8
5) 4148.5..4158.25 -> 0.070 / 12.7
